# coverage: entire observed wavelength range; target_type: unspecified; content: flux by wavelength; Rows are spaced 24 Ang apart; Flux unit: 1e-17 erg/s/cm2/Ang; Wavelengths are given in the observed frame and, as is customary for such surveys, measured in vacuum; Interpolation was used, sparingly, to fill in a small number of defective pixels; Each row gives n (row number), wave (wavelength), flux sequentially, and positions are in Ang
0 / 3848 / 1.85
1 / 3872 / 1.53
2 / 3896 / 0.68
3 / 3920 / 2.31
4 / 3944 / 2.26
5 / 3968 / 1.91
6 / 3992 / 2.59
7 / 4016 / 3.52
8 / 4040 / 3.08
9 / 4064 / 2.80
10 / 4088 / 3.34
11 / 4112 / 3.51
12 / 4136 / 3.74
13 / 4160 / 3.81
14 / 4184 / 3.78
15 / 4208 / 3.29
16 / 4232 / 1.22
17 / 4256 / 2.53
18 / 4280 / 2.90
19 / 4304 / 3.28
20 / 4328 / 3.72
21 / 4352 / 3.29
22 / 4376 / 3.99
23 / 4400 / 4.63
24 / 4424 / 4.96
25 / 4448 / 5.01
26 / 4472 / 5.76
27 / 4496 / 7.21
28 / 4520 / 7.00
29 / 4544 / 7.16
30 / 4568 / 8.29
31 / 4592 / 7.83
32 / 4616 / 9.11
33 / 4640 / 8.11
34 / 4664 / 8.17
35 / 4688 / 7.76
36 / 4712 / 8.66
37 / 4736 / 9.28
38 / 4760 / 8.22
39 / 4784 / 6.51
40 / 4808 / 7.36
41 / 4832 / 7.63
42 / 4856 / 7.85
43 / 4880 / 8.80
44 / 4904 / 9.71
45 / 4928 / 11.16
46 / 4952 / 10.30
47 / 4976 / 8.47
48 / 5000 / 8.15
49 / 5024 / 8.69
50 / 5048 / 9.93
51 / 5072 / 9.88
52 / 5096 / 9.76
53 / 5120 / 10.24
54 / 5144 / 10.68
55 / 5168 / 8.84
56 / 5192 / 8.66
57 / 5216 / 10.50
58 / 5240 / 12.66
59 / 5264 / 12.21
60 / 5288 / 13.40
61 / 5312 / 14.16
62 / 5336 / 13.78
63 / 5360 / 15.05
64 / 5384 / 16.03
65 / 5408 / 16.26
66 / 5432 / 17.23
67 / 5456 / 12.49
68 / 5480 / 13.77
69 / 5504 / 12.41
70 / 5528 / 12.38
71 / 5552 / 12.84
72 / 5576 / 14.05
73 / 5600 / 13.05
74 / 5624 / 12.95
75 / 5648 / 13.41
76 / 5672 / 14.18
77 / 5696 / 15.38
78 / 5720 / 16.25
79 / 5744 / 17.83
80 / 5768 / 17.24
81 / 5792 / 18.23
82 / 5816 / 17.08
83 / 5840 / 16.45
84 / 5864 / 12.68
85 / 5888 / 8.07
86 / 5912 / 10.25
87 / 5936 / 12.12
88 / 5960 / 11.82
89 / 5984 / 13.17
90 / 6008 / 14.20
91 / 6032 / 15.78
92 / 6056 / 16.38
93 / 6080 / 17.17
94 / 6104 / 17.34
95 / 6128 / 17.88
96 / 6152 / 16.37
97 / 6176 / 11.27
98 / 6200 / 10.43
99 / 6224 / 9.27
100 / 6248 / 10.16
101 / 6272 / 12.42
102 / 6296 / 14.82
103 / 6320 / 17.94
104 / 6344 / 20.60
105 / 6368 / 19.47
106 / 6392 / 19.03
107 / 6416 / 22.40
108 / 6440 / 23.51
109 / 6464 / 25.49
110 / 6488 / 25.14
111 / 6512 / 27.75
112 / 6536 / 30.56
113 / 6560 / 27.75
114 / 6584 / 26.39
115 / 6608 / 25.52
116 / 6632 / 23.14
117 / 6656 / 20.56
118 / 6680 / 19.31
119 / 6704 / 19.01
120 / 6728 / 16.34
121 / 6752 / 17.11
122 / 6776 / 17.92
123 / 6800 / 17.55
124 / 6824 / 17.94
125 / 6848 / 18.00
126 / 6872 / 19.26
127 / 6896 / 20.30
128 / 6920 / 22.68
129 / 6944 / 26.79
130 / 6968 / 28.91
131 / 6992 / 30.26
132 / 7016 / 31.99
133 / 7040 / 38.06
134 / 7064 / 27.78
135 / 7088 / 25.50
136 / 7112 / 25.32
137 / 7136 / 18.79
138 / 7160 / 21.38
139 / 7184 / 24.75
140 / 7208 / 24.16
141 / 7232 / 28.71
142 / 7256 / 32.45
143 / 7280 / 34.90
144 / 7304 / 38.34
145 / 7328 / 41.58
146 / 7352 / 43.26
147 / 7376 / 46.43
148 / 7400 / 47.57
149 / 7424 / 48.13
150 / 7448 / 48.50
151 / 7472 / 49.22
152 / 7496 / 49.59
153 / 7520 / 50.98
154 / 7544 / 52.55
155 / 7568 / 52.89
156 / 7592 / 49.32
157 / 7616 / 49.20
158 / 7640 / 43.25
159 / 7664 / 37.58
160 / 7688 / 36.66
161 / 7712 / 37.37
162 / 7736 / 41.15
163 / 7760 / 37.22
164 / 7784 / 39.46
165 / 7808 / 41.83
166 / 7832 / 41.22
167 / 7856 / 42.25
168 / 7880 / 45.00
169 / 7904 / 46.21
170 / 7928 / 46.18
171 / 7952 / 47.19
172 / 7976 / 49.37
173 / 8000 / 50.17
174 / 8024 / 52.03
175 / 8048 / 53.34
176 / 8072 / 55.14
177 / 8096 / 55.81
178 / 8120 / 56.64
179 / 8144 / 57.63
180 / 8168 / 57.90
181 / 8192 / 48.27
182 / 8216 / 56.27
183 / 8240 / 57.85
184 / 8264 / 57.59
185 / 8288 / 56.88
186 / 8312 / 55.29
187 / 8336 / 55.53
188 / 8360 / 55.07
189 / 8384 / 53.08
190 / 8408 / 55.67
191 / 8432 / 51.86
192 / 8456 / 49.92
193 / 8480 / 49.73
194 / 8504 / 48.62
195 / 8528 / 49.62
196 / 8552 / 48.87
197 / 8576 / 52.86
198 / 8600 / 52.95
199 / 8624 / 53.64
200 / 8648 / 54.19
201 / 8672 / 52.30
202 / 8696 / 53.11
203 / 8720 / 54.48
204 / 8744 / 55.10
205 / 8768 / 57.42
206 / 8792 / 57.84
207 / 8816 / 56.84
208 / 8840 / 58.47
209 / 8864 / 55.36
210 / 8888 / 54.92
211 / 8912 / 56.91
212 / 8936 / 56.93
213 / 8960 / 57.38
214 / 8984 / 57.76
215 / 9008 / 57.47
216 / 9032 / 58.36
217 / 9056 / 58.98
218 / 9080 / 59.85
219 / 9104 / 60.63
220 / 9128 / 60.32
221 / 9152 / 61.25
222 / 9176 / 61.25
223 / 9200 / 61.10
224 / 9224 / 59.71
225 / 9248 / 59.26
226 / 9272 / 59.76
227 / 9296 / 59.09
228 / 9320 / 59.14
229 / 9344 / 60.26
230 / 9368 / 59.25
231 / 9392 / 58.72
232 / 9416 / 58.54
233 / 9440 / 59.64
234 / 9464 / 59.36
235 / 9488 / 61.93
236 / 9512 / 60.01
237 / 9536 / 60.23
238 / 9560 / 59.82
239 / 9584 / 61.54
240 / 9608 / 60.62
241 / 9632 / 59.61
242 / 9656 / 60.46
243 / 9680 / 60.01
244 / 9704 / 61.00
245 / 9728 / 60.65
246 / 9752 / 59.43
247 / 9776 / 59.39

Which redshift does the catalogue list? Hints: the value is 0.000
